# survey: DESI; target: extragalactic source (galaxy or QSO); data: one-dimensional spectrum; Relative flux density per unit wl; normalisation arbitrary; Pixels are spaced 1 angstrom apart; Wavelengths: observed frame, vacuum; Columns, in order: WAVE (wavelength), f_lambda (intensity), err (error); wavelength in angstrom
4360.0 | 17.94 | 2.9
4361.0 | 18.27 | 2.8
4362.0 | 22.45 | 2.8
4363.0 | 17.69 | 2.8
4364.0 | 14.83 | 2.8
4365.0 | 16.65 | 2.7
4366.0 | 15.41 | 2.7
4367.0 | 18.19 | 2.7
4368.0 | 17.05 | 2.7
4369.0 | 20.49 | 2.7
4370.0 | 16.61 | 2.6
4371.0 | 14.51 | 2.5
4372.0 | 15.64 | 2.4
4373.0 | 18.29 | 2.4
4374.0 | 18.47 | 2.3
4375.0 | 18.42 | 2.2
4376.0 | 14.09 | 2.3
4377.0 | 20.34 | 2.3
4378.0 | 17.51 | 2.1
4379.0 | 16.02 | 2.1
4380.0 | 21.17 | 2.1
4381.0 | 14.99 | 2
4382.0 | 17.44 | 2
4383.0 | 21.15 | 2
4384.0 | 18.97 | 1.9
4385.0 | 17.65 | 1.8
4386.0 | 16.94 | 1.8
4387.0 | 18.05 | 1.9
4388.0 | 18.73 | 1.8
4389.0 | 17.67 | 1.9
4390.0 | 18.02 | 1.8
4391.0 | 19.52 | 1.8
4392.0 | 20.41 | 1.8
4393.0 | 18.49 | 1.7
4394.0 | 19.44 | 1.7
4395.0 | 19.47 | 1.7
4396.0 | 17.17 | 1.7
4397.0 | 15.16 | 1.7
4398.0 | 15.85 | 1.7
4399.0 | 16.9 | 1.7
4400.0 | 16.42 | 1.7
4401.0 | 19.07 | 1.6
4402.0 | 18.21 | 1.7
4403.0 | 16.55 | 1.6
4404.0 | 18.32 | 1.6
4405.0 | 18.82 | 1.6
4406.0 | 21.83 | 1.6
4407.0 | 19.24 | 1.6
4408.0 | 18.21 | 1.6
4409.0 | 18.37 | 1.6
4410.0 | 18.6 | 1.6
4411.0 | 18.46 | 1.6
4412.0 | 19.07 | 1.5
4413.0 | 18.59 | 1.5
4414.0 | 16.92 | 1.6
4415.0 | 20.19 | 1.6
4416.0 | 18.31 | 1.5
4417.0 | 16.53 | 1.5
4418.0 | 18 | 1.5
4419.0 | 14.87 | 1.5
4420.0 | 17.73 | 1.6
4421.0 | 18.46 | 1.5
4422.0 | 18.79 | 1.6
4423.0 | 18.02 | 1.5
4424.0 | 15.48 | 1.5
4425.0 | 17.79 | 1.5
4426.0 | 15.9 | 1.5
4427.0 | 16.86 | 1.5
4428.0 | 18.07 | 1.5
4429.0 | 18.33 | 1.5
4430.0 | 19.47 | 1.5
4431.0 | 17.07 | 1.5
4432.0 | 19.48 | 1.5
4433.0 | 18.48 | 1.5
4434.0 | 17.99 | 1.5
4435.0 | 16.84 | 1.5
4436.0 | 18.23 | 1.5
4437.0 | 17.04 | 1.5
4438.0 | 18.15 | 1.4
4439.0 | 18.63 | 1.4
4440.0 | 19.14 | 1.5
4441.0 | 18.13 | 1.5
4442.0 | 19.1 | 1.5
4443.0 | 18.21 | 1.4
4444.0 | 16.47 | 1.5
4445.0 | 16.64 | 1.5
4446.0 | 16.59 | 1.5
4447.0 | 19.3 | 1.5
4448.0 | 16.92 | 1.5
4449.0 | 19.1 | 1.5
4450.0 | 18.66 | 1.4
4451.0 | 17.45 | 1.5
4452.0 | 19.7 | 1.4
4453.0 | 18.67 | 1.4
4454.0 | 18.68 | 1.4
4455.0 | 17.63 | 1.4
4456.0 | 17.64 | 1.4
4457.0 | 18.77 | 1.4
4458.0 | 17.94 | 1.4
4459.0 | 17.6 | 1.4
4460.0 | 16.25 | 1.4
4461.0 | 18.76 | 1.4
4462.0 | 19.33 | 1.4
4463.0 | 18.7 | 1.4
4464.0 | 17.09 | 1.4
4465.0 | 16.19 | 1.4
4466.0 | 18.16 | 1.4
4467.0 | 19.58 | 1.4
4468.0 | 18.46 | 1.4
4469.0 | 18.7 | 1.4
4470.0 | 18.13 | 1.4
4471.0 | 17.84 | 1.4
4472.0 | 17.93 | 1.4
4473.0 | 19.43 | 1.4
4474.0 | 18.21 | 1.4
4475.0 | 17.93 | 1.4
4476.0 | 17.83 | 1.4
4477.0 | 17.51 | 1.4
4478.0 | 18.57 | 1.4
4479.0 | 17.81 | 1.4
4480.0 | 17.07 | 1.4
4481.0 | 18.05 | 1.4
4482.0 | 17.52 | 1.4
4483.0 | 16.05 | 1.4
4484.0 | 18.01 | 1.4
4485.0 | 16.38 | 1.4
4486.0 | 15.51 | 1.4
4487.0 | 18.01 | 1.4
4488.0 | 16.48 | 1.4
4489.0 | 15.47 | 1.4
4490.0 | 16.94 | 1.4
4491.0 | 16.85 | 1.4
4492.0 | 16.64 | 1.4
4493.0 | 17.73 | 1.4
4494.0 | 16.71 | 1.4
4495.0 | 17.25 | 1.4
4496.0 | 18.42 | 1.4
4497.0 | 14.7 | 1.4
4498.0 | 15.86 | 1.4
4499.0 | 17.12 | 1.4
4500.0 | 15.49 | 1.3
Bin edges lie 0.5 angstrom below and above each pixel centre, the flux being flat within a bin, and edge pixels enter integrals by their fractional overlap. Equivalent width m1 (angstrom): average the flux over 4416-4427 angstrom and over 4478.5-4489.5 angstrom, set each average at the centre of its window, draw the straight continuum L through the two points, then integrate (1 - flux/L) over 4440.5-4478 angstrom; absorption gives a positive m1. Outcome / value -2.3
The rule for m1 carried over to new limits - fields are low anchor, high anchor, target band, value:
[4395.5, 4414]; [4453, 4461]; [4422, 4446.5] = 0.2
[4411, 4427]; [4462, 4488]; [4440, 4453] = -0.3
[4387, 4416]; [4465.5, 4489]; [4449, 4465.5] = -0.2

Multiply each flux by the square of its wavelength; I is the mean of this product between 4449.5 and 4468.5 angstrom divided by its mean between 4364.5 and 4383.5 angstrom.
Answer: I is 1.08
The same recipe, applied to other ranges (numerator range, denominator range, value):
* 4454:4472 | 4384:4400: 1.04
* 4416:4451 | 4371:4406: 1.01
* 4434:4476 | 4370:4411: 1.04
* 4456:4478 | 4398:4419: 1.02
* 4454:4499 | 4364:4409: 1.02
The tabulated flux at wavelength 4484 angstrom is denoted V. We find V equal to 18.01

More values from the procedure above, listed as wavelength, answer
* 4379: 16.02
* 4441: 18.13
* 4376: 14.09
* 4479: 17.81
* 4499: 17.12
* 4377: 20.34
